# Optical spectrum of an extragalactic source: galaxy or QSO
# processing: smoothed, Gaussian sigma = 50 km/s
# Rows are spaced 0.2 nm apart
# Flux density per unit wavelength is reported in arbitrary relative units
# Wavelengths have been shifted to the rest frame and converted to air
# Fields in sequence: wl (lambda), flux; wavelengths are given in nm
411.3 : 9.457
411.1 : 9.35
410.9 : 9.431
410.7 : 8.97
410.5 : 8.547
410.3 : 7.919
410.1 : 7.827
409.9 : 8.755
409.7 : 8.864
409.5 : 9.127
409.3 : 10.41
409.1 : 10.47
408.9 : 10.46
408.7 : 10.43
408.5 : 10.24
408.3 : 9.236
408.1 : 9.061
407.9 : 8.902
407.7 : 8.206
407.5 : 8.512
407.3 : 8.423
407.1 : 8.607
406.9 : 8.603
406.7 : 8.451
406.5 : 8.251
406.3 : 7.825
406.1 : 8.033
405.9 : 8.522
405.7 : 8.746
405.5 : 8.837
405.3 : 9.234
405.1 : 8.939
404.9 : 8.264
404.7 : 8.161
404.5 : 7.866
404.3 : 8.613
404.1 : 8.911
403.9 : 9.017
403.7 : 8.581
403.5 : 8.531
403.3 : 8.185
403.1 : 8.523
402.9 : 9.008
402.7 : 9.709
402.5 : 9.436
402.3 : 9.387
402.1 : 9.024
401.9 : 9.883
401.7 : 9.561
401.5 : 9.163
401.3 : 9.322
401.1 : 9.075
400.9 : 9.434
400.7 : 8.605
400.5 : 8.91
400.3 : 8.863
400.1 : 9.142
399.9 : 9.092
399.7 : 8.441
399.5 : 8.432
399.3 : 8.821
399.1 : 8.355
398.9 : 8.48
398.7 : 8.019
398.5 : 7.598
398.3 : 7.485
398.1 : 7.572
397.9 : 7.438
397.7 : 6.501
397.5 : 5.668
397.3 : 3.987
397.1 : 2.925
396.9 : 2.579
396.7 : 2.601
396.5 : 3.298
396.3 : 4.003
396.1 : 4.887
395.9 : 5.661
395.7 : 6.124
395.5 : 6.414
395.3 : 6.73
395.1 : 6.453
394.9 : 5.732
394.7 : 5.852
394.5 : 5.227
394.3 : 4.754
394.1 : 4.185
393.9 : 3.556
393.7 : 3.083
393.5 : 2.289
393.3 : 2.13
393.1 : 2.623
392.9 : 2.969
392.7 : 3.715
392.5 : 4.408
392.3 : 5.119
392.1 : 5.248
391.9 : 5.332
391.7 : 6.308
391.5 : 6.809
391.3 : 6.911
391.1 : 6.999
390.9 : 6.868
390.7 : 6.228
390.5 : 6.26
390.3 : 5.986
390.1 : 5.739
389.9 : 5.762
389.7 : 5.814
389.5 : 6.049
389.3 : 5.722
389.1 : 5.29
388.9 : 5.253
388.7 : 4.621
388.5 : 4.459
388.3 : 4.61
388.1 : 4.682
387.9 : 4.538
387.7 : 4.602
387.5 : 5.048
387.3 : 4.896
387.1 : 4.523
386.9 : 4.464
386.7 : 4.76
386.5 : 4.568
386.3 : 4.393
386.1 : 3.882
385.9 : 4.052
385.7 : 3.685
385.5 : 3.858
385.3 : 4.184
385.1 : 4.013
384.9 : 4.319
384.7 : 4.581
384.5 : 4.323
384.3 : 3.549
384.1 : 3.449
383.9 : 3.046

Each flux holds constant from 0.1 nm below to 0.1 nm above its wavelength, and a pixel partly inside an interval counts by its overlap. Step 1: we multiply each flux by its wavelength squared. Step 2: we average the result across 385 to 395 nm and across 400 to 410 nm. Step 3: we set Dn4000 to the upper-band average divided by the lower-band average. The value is 2.00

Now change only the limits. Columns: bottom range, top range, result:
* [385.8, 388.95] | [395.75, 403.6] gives 1.77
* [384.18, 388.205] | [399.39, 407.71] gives 2.21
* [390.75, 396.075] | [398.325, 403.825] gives 1.82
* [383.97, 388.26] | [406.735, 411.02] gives 2.37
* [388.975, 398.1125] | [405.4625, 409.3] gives 1.89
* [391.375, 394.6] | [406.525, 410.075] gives 2.33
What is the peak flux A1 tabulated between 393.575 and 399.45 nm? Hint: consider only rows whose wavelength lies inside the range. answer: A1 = 8.821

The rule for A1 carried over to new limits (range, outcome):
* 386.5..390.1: 6.049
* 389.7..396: 6.999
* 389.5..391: 6.868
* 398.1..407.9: 9.883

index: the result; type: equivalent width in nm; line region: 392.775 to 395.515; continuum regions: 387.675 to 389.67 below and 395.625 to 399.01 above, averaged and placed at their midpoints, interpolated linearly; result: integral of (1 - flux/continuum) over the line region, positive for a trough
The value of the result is 0.526 nm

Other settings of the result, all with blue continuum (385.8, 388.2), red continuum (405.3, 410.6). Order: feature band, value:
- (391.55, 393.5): 0.51 nm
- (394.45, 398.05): 0.72 nm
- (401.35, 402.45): -0.25 nm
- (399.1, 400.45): -0.29 nm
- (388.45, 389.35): -0.02 nm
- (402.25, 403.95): -0.22 nm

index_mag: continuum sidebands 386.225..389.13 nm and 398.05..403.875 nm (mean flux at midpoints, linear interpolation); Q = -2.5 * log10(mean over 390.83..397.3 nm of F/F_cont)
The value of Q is 0.36 mag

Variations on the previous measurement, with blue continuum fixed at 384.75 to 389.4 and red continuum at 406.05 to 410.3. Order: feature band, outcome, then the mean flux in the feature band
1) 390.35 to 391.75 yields -0.23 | 6.61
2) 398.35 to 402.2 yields -0.20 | 8.84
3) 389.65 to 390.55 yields -0.14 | 5.9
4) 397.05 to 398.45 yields 0.12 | 6.11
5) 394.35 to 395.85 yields 0.04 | 6.02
